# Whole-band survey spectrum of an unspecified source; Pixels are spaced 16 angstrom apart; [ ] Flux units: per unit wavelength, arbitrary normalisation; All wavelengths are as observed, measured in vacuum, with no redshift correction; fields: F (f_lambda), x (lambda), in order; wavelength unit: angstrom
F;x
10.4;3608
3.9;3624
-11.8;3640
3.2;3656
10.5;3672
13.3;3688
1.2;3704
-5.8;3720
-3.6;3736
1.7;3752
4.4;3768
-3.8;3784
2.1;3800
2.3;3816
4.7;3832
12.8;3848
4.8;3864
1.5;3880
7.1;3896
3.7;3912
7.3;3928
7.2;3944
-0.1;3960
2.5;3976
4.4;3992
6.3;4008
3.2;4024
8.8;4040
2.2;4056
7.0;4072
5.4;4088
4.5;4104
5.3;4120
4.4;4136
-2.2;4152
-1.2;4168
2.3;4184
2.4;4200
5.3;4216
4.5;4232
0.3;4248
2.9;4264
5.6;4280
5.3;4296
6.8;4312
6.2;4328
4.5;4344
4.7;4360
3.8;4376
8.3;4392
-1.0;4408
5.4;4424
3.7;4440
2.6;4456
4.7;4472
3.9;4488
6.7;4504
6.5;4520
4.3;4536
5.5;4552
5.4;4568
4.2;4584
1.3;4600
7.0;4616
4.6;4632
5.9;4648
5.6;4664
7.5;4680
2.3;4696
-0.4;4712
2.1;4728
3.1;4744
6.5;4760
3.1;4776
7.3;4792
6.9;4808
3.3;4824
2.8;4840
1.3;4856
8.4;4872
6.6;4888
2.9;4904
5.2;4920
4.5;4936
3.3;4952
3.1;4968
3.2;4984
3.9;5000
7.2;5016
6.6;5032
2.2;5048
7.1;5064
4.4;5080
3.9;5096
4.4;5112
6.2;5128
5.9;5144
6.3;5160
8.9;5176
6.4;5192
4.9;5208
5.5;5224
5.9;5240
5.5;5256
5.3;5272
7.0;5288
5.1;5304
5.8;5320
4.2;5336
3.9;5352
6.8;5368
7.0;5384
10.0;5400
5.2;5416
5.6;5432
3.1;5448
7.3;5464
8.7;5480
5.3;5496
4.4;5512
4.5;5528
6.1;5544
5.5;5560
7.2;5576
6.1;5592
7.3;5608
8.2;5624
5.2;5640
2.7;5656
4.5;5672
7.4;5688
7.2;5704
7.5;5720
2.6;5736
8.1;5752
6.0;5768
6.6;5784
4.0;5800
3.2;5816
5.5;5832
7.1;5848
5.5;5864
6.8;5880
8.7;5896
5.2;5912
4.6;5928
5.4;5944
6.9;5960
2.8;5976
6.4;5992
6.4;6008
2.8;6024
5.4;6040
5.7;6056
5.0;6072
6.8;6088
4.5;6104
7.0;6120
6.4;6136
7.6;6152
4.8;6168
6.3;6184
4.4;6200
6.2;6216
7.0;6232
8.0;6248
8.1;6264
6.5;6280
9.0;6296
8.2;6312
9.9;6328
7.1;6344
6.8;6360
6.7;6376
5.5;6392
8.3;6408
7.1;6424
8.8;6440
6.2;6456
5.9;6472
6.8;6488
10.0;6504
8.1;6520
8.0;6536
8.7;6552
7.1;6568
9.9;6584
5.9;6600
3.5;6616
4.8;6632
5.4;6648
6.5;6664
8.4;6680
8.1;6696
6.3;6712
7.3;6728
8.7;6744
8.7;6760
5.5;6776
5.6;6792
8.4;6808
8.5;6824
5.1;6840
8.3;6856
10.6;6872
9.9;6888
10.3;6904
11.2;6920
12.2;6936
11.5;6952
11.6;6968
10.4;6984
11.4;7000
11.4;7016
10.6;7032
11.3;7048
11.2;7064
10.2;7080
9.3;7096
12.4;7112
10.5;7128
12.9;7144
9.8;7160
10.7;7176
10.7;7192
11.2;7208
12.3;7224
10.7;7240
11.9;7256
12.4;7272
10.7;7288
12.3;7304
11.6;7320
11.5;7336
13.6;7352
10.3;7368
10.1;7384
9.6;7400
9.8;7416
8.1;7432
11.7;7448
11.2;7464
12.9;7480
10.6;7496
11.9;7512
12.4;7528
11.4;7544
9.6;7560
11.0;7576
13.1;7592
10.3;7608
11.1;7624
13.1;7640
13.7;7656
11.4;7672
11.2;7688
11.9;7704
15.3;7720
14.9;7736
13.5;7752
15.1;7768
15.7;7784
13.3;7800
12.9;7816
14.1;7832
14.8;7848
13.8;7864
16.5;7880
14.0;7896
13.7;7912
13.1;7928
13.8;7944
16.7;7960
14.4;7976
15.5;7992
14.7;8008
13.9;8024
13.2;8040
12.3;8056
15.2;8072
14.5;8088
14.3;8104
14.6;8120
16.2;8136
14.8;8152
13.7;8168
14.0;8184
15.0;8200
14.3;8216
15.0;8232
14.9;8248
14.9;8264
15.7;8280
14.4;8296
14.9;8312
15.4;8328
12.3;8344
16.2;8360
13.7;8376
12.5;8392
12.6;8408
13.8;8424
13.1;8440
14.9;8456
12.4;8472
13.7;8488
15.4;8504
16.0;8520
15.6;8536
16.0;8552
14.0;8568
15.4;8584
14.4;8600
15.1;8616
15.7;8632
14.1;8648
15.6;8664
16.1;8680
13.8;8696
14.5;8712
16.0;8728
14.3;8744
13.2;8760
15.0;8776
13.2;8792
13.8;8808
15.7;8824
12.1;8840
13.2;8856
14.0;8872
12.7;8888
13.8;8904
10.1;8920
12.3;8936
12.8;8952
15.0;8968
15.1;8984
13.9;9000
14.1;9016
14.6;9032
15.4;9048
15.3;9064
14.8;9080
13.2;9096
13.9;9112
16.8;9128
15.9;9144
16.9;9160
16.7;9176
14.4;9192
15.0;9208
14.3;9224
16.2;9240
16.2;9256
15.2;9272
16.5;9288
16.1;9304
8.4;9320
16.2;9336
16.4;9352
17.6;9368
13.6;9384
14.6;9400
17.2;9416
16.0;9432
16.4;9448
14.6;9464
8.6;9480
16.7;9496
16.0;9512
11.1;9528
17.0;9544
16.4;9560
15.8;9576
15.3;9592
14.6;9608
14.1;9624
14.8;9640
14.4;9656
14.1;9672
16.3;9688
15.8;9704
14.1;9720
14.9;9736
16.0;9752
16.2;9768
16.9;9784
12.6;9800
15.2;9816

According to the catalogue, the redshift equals 0.725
